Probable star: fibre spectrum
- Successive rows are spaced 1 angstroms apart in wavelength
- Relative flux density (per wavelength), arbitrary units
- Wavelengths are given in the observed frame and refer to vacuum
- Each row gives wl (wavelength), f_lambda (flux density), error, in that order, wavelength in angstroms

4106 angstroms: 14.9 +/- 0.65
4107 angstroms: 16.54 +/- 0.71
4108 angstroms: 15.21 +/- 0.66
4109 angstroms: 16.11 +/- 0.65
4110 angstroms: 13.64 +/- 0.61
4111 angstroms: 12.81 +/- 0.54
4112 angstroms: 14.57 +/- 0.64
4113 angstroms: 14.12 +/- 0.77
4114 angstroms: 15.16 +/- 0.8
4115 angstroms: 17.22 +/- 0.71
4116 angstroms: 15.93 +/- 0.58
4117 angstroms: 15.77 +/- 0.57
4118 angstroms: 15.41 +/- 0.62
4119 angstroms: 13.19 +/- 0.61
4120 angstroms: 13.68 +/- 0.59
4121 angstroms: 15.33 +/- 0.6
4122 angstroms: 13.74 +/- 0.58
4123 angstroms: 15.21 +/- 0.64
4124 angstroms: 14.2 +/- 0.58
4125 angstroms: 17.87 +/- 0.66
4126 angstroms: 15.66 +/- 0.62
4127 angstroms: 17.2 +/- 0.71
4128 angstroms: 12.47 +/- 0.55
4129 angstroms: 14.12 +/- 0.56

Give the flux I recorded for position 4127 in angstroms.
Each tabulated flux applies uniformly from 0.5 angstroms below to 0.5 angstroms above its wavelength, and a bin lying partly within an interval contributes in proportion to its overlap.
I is 17.2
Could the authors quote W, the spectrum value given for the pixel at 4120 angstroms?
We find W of 13.68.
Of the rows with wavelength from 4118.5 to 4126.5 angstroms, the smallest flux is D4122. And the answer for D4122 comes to 13.19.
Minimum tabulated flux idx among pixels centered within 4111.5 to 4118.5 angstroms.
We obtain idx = 14.12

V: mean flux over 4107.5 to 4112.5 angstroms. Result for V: 14.5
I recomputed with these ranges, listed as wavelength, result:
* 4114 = 15.16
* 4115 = 17.22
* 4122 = 13.74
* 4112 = 14.57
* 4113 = 14.12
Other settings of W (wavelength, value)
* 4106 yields 14.9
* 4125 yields 17.87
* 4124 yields 14.2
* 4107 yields 16.54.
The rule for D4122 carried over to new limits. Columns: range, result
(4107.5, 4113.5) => 12.81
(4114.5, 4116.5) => 15.93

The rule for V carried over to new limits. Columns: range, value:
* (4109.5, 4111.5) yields 13.2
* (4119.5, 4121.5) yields 14.5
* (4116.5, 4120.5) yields 14.5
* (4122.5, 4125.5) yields 15.8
